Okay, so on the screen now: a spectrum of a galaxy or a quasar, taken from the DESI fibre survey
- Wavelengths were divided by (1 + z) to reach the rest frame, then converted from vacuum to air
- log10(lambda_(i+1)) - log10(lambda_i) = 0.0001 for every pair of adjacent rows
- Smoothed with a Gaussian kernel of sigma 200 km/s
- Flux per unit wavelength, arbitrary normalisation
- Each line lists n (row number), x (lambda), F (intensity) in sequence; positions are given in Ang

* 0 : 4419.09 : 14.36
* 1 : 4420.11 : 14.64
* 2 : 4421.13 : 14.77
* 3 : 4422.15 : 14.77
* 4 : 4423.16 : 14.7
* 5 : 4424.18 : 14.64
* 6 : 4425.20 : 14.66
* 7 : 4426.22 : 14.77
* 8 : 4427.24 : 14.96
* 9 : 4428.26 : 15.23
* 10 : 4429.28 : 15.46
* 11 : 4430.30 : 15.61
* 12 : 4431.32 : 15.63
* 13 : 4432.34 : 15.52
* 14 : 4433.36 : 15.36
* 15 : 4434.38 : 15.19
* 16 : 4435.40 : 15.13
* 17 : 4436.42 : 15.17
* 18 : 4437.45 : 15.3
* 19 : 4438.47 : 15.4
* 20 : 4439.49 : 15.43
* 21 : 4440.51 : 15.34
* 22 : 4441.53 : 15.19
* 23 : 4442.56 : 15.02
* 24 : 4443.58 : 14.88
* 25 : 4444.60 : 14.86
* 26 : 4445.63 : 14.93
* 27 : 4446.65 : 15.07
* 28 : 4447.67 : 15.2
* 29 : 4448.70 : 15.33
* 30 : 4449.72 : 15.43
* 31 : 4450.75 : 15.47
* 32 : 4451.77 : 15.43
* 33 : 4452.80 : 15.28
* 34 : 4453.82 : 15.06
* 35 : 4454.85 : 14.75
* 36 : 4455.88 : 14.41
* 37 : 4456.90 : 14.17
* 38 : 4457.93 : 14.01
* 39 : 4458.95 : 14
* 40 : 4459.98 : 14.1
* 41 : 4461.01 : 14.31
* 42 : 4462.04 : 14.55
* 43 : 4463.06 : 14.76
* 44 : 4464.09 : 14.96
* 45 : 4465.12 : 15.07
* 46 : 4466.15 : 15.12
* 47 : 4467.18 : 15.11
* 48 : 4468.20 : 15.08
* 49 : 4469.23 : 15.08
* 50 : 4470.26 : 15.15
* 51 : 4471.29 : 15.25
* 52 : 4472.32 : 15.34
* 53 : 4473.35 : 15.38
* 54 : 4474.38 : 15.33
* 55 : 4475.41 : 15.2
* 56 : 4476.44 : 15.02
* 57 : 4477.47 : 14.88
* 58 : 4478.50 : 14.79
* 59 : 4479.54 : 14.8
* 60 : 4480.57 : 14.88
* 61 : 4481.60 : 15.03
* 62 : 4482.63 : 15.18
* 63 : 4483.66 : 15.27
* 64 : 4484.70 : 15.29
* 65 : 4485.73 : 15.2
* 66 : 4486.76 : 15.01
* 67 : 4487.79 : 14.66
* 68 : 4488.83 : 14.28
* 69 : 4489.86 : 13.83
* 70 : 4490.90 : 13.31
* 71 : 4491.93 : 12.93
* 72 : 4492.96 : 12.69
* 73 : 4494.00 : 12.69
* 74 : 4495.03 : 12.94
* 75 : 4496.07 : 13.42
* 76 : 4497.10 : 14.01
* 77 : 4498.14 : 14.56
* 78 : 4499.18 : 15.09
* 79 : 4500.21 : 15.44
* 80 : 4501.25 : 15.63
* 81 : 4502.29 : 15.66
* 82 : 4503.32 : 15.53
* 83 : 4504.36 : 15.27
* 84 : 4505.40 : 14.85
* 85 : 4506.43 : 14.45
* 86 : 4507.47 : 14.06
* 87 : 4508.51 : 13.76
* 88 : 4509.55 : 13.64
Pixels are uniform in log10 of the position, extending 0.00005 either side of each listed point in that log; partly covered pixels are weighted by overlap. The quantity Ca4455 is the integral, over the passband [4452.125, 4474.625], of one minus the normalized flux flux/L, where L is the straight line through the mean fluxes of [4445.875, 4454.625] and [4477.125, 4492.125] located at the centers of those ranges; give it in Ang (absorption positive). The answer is 0.3 Ang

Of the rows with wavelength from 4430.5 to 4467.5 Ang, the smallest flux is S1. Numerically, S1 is 14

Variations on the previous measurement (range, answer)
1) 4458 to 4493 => 12.69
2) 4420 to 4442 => 14.64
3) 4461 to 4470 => 14.31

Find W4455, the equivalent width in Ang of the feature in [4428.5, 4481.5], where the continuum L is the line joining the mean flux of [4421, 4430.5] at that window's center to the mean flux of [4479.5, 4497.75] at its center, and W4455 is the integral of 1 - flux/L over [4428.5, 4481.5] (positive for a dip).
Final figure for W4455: -1.7 Ang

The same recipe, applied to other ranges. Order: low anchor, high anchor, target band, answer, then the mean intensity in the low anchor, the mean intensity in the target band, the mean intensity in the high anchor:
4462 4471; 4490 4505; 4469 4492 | -0.3 Ang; 15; 14.9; 14.2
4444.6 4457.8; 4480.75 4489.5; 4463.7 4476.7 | -0.2 Ang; 15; 15.2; 15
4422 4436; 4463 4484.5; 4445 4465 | 0.4 Ang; 15.1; 14.8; 15.1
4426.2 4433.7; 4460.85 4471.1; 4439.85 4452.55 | 0.0 Ang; 15.4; 15.2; 15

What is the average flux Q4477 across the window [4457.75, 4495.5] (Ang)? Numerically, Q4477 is 14.6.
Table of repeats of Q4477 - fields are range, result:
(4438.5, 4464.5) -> 14.9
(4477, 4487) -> 15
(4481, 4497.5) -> 14.1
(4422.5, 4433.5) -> 15.1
